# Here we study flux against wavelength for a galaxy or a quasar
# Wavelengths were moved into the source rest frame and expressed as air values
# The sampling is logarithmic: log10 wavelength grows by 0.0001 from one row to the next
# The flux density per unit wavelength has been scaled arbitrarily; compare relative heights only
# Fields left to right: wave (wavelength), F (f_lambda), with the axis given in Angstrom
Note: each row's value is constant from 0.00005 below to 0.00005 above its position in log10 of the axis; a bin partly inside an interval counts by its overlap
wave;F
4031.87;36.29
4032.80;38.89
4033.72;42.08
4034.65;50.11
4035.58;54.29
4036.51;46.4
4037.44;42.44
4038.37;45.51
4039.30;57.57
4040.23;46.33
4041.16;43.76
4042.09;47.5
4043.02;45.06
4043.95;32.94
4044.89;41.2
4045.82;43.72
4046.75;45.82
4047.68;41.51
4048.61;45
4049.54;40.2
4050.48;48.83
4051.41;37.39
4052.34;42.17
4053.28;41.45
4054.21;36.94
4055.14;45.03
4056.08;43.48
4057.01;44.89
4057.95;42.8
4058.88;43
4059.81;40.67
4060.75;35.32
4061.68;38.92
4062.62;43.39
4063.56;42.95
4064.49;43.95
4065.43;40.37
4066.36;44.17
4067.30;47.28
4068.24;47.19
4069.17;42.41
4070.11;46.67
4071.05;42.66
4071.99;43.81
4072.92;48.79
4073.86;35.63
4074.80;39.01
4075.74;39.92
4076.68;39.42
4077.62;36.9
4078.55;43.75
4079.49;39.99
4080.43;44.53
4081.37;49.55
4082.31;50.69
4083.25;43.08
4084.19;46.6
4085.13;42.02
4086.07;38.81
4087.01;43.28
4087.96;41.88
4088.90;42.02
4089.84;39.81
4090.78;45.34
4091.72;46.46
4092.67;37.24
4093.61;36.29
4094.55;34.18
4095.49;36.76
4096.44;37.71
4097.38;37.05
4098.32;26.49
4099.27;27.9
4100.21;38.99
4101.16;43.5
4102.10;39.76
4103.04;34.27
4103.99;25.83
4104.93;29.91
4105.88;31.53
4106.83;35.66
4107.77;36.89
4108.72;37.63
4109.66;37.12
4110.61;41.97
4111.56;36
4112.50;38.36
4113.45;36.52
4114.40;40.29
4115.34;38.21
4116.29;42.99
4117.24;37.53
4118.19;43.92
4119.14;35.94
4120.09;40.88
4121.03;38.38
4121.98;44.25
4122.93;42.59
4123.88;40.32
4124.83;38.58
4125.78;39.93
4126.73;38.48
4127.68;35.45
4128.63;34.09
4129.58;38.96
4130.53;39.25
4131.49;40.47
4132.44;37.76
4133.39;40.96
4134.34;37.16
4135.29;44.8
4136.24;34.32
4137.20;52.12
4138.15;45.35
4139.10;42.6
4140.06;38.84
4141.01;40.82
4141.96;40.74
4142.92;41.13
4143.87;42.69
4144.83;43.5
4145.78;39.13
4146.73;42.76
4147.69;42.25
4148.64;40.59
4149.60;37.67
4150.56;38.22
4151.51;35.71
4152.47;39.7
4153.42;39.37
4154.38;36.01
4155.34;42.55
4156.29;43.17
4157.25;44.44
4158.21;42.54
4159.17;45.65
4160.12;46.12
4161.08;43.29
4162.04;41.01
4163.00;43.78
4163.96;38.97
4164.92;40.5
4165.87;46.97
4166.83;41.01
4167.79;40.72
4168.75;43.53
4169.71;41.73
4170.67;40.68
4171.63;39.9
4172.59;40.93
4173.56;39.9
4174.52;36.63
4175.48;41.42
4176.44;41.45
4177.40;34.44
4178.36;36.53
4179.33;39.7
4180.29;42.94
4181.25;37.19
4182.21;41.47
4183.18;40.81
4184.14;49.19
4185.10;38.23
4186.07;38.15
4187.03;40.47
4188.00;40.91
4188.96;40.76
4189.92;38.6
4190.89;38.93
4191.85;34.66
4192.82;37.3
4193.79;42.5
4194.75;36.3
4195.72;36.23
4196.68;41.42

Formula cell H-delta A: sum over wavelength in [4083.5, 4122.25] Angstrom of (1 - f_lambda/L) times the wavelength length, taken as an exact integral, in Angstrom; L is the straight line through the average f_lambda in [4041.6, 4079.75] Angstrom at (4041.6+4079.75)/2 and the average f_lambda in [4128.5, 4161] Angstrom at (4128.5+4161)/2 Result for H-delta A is 3.21 Angstrom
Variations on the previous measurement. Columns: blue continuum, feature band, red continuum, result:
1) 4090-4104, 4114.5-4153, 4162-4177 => -1.1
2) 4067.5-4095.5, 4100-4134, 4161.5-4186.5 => 2.9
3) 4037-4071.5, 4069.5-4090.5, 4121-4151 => -0.2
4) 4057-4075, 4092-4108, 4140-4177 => 2.8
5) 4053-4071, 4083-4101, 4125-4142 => 1.1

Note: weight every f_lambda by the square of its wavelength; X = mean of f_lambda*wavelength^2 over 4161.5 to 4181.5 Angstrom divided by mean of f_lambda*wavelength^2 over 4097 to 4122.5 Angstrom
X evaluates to 1.13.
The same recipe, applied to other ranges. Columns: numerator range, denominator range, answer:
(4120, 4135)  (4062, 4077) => 0.94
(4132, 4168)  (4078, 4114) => 1.10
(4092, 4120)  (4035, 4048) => 0.83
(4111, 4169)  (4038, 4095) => 0.99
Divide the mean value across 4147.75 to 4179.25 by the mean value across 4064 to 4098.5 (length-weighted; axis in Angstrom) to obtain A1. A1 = 0.98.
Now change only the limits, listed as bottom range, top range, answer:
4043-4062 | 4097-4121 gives 0.88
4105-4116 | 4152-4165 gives 1.13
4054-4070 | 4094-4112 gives 0.82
